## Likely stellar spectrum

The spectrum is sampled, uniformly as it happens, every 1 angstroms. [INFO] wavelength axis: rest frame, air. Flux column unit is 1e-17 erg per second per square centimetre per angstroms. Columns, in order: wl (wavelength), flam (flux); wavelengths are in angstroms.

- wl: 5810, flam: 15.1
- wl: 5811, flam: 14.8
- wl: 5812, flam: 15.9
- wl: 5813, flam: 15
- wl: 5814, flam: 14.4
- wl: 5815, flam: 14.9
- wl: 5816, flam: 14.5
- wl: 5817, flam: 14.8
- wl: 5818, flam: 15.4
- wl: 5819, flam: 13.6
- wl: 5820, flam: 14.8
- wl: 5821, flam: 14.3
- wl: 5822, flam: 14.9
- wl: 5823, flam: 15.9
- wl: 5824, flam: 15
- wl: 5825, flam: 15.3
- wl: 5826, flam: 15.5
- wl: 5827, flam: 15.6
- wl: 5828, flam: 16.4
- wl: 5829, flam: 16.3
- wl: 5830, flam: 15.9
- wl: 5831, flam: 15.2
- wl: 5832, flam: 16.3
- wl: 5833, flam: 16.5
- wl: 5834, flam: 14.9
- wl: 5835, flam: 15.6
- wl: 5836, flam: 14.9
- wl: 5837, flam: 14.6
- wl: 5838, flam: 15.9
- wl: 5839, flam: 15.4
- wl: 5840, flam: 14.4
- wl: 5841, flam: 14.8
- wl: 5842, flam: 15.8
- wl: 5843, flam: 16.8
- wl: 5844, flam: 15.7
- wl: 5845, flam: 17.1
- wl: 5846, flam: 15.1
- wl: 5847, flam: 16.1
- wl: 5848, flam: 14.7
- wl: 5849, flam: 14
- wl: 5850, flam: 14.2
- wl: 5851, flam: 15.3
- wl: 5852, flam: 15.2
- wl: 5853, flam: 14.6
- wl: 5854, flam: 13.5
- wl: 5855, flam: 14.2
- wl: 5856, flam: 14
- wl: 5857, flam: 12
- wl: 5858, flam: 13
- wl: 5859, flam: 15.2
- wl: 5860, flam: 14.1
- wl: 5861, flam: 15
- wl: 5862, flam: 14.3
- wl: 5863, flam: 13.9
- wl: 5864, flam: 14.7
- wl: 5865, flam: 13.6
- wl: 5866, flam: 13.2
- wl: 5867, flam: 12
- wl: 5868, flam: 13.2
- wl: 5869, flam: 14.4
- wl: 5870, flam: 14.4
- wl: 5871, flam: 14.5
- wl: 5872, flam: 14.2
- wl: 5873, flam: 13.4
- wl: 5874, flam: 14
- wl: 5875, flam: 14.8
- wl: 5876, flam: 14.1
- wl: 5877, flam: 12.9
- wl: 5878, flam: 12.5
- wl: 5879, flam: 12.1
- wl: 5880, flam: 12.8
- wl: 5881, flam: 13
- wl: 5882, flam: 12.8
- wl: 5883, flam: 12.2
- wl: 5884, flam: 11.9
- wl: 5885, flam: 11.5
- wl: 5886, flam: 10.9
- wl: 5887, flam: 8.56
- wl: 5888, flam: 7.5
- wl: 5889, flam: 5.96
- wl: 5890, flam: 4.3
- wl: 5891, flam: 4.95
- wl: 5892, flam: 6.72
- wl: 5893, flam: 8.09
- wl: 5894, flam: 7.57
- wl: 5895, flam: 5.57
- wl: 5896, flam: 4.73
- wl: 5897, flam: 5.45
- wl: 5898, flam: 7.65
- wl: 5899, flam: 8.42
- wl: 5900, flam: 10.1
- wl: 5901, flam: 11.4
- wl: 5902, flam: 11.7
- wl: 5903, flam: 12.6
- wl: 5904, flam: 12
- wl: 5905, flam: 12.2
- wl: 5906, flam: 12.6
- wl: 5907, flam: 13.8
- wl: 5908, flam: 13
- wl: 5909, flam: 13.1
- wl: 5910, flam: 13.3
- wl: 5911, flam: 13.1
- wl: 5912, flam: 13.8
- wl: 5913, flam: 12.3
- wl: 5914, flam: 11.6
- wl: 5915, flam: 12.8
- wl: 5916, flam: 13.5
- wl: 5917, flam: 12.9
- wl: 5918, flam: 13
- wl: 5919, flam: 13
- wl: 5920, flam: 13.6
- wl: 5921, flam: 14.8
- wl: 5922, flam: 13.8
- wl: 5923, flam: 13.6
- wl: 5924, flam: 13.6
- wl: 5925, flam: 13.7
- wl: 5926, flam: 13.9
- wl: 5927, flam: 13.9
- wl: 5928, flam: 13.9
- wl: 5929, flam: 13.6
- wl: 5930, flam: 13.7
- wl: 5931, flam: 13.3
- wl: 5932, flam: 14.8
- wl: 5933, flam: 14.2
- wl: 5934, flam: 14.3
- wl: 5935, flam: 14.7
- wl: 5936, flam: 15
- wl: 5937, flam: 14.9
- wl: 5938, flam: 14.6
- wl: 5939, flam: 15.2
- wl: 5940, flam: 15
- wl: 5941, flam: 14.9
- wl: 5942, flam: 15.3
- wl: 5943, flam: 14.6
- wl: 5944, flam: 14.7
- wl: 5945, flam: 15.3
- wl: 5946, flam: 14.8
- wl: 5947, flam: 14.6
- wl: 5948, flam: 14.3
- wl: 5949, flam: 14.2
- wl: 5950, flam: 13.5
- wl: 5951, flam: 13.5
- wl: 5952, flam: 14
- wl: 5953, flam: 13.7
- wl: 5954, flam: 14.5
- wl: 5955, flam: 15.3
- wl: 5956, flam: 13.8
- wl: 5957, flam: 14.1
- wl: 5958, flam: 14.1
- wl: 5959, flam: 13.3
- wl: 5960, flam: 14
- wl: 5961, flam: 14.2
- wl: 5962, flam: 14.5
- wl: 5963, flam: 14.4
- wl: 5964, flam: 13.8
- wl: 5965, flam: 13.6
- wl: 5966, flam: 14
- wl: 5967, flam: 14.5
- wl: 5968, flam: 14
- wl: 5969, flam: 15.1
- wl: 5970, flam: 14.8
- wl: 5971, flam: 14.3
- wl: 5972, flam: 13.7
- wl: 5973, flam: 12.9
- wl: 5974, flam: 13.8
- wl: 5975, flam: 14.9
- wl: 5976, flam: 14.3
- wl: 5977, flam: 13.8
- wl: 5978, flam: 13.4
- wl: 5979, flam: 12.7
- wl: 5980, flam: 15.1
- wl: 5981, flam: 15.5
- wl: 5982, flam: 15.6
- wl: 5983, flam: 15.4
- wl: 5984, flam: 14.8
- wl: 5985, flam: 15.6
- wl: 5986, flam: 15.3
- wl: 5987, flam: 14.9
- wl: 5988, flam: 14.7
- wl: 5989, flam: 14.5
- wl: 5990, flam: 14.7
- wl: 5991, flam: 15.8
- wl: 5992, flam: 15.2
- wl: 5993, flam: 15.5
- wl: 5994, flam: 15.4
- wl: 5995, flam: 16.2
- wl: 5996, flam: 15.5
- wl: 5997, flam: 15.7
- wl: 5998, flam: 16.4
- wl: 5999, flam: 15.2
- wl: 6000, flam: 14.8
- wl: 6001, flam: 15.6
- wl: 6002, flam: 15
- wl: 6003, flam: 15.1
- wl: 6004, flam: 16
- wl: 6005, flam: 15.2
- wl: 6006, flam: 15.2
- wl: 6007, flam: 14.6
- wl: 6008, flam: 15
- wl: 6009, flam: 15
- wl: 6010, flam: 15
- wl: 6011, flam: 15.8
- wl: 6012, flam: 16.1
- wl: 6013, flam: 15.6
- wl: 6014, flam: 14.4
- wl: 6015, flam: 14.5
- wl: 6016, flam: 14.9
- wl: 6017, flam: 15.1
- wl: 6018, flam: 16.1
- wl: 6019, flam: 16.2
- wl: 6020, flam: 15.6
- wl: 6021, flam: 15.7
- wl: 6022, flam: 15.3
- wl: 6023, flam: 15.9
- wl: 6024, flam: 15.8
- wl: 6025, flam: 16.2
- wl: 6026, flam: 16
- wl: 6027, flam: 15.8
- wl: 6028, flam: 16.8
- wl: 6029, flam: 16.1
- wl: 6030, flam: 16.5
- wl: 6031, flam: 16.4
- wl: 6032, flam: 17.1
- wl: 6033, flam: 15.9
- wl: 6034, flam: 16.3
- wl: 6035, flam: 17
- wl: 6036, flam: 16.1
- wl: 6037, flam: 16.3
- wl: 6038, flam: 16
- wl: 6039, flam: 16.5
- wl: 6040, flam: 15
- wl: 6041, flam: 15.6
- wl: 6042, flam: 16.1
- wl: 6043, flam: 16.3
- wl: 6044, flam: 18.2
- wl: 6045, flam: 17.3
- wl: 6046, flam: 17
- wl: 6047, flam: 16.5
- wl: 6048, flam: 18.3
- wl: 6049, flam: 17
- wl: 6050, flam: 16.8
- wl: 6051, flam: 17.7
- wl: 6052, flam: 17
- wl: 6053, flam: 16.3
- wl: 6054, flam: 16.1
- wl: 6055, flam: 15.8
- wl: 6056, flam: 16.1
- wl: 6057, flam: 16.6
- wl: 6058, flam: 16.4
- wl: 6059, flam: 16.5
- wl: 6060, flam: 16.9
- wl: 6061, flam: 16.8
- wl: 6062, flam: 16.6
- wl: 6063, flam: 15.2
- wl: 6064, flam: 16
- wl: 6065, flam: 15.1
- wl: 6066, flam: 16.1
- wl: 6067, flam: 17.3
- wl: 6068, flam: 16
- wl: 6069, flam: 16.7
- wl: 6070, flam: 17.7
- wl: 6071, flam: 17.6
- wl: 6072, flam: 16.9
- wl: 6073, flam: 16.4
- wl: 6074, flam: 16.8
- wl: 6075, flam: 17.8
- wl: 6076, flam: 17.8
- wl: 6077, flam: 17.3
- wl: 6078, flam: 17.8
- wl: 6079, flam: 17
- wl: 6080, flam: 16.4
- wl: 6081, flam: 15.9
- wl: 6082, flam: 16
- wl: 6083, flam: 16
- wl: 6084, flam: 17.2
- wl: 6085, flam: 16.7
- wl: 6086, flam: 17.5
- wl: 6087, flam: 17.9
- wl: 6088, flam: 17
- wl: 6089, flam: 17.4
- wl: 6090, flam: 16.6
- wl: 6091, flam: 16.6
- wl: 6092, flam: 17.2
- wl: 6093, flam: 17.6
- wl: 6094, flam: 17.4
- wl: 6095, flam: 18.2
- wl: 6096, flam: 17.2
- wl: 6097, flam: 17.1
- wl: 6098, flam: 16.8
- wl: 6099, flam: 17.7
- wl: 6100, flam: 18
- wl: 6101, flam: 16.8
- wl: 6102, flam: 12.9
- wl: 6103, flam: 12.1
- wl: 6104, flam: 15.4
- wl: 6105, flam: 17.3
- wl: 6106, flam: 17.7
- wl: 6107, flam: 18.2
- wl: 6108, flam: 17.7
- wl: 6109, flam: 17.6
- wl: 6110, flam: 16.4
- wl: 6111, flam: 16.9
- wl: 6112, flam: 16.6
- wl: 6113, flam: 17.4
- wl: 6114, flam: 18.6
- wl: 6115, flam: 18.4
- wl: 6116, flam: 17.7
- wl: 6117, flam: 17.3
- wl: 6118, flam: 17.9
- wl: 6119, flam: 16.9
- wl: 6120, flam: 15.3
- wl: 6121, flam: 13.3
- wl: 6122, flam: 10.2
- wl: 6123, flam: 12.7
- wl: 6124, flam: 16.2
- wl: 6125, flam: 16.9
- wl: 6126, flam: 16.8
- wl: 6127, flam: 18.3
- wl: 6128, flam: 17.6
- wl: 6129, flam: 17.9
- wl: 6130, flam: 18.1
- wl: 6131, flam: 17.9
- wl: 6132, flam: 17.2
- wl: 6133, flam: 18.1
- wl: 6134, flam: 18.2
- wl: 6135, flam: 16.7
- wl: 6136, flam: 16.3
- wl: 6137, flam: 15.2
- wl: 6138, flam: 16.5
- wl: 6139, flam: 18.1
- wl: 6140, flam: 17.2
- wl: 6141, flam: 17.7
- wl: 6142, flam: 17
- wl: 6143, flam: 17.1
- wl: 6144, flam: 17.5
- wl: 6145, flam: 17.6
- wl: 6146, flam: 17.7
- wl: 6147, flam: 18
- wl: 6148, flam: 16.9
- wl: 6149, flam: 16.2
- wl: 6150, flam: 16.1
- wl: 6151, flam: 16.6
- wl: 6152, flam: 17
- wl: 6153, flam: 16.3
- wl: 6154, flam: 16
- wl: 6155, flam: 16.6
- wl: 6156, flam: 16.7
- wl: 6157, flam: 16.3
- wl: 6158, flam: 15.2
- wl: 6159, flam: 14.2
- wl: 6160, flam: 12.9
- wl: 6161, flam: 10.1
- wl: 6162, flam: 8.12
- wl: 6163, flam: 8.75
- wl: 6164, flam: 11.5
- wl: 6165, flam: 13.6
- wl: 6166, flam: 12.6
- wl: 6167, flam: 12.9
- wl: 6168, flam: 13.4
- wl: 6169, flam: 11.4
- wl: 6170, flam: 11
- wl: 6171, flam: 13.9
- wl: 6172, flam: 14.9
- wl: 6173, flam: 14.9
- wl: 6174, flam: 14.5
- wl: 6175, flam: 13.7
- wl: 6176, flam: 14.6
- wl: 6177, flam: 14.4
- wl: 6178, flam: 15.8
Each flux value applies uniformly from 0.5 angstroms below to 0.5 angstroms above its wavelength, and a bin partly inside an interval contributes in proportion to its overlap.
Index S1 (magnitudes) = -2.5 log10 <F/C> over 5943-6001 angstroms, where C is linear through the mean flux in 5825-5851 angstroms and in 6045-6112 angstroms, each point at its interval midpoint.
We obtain 0.116 mag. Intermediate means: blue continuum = 15.5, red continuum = 16.8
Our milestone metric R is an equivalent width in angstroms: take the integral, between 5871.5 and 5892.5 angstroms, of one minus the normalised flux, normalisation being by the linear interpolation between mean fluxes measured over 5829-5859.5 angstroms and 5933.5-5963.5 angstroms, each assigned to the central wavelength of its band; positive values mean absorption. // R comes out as 5.4 angstroms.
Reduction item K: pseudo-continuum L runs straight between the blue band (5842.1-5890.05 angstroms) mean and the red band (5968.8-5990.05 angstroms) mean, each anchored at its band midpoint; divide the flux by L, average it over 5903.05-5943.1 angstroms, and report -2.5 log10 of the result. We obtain 0.02 mag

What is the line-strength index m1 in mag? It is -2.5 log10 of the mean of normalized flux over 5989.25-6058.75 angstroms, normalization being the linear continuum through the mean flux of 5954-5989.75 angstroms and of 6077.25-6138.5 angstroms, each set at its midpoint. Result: -0.05 mag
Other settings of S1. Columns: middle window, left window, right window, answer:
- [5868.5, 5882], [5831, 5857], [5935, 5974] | 0.10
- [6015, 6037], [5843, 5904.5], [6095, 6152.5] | -0.07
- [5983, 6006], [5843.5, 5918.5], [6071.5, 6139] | -0.06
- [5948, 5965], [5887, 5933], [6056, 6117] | -0.10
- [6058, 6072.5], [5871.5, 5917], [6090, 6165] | -0.12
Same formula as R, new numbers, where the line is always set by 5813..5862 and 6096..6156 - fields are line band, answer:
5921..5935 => 1.5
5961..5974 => 1.4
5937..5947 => 0.5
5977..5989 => 0.9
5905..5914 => 1.4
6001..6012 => 0.5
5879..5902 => 9.7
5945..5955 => 0.9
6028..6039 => -0.1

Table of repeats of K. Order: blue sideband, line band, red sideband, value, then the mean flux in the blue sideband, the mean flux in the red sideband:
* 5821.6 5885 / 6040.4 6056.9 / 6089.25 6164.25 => -0.06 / 14.5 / 16.3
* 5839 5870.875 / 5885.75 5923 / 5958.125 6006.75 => 0.35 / 14.5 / 14.7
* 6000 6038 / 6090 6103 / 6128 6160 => -0.02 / 15.7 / 16.9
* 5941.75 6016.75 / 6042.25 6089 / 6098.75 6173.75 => -0.10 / 14.7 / 15.8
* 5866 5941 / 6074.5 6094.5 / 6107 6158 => -0.08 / 12.1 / 16.8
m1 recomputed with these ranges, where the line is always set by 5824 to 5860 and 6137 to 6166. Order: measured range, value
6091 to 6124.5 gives -0.077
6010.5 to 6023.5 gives -0.013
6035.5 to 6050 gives -0.087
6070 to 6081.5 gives -0.116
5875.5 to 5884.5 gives 0.192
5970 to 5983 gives 0.075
